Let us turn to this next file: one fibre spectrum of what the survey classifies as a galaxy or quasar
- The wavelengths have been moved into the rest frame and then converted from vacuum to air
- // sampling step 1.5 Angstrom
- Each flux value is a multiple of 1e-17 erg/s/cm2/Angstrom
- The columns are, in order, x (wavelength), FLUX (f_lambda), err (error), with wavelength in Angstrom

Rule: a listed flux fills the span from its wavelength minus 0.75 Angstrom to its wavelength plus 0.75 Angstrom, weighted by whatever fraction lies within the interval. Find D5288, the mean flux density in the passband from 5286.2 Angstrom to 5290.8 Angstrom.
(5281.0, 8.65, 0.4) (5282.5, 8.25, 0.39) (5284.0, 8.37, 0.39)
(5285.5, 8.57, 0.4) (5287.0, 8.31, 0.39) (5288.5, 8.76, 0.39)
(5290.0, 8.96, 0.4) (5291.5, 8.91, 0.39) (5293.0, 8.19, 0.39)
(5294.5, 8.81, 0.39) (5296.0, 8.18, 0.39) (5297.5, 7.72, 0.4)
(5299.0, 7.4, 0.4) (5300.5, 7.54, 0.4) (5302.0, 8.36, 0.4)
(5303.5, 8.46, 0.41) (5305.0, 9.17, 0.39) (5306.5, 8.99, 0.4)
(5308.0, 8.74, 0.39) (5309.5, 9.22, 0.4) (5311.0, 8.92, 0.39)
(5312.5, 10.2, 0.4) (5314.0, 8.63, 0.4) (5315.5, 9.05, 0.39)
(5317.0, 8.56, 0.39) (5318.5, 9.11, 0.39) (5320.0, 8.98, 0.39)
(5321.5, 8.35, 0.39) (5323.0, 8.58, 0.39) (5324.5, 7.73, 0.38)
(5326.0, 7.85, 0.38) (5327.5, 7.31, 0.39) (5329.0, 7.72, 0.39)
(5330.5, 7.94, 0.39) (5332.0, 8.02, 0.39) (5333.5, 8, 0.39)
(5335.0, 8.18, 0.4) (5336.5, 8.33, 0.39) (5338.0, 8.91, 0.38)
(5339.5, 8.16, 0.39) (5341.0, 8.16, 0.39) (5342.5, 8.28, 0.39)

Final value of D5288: 8.68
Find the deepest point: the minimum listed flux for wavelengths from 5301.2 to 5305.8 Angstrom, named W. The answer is 8.36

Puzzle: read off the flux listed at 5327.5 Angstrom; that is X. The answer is 7.31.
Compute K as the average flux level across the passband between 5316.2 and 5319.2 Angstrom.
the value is 8.83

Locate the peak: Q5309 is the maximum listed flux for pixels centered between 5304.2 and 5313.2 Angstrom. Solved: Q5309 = 10.2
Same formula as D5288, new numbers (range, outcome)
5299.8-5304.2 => 8.12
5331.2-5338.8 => 8.28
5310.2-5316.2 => 9.2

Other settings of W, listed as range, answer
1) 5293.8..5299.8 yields 7.4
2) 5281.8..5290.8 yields 8.25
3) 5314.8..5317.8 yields 8.56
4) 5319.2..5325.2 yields 7.73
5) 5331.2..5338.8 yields 8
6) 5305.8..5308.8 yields 8.74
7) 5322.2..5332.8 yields 7.31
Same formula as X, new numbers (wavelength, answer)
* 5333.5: 8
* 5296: 8.18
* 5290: 8.96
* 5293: 8.19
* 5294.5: 8.81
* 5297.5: 7.72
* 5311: 8.92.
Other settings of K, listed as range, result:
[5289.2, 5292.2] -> 8.93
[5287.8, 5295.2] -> 8.73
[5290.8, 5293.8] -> 8.55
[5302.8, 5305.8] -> 8.82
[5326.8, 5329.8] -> 7.53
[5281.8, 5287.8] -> 8.38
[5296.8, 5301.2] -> 7.55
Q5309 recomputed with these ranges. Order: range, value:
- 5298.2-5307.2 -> 9.17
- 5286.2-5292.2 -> 8.96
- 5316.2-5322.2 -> 9.11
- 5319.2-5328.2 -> 8.98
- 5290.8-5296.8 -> 8.91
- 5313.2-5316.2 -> 9.05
